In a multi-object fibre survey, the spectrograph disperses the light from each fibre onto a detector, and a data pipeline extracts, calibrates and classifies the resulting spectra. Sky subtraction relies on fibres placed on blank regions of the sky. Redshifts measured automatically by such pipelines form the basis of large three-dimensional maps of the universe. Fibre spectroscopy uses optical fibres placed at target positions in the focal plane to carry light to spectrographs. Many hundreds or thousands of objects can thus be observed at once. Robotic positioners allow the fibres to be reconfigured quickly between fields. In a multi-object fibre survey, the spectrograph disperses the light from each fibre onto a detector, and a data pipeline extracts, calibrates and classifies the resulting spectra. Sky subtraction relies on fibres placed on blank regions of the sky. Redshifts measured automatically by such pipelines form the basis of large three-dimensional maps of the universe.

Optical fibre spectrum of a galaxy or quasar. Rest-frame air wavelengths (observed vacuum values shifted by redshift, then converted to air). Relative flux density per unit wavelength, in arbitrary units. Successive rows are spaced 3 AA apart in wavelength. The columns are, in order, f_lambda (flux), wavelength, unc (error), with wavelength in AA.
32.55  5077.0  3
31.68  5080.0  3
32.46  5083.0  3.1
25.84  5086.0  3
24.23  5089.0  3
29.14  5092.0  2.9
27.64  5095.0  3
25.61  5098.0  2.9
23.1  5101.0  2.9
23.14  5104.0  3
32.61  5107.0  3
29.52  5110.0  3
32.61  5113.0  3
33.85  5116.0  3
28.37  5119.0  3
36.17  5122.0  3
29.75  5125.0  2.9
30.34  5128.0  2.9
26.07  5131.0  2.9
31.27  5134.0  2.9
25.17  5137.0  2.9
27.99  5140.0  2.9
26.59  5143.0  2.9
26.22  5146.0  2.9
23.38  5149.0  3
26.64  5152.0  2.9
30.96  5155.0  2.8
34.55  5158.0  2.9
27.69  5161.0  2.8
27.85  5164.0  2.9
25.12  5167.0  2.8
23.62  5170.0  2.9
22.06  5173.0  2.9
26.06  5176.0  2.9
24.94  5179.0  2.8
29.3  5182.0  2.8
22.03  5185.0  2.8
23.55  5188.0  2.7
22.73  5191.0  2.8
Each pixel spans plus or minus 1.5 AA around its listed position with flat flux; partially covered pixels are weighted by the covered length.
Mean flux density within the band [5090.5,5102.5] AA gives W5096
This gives 26.4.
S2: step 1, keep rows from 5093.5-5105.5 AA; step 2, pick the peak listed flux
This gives 27.64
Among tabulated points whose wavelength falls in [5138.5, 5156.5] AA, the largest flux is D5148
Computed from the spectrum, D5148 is 30.96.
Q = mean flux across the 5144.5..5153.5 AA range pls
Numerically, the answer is 25.4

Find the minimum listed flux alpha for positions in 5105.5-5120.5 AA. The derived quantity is 28.37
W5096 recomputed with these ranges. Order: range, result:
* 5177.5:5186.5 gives 25.4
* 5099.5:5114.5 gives 28.2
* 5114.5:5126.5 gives 32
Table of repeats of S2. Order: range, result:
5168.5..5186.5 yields 29.3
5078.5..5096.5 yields 32.46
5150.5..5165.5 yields 34.55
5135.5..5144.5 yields 27.99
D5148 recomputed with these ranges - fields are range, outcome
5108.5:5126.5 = 36.17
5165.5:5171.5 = 25.12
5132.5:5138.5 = 31.27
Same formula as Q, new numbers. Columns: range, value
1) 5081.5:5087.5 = 29.1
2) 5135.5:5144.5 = 26.6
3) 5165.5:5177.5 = 24.2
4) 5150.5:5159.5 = 30.7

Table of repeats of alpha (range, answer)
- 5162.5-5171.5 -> 23.62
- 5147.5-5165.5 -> 23.38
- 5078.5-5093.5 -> 24.23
